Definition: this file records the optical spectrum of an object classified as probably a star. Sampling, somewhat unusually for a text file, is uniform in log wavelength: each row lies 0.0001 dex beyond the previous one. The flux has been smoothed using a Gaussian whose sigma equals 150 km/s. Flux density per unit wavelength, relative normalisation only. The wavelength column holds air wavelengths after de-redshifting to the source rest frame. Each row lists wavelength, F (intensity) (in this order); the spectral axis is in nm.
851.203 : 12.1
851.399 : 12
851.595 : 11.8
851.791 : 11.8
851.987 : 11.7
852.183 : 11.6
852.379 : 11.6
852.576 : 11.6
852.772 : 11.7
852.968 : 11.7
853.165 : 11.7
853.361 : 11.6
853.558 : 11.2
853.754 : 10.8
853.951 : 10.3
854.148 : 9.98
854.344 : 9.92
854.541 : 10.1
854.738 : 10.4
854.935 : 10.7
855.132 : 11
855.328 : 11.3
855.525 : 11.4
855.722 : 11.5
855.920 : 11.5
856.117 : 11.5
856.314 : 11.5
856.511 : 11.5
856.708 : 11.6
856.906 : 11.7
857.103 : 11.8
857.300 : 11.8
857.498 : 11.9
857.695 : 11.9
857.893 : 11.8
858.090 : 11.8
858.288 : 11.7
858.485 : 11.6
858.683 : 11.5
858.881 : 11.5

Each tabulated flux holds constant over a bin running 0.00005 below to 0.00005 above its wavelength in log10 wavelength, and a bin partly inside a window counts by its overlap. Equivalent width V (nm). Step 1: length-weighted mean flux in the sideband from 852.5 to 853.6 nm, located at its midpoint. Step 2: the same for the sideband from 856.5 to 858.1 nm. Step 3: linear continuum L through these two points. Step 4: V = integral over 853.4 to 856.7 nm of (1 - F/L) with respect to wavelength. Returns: 0.21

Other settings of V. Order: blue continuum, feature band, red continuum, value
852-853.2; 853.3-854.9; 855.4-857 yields 0.15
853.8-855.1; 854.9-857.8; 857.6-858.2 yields -0.10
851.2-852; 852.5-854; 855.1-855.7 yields 0.04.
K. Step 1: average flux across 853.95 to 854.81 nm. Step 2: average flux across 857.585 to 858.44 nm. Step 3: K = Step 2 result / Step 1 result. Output 1.17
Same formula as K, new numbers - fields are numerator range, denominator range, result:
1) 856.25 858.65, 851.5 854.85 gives 1.05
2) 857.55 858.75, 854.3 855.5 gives 1.10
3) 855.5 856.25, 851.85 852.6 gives 0.99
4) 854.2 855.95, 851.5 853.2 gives 0.93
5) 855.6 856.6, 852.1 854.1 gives 1.01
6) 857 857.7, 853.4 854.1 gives 1.10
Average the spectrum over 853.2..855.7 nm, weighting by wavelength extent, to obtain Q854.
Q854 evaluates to 10.8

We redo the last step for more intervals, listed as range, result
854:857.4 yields 11.1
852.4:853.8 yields 11.5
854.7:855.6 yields 11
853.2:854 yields 11.1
